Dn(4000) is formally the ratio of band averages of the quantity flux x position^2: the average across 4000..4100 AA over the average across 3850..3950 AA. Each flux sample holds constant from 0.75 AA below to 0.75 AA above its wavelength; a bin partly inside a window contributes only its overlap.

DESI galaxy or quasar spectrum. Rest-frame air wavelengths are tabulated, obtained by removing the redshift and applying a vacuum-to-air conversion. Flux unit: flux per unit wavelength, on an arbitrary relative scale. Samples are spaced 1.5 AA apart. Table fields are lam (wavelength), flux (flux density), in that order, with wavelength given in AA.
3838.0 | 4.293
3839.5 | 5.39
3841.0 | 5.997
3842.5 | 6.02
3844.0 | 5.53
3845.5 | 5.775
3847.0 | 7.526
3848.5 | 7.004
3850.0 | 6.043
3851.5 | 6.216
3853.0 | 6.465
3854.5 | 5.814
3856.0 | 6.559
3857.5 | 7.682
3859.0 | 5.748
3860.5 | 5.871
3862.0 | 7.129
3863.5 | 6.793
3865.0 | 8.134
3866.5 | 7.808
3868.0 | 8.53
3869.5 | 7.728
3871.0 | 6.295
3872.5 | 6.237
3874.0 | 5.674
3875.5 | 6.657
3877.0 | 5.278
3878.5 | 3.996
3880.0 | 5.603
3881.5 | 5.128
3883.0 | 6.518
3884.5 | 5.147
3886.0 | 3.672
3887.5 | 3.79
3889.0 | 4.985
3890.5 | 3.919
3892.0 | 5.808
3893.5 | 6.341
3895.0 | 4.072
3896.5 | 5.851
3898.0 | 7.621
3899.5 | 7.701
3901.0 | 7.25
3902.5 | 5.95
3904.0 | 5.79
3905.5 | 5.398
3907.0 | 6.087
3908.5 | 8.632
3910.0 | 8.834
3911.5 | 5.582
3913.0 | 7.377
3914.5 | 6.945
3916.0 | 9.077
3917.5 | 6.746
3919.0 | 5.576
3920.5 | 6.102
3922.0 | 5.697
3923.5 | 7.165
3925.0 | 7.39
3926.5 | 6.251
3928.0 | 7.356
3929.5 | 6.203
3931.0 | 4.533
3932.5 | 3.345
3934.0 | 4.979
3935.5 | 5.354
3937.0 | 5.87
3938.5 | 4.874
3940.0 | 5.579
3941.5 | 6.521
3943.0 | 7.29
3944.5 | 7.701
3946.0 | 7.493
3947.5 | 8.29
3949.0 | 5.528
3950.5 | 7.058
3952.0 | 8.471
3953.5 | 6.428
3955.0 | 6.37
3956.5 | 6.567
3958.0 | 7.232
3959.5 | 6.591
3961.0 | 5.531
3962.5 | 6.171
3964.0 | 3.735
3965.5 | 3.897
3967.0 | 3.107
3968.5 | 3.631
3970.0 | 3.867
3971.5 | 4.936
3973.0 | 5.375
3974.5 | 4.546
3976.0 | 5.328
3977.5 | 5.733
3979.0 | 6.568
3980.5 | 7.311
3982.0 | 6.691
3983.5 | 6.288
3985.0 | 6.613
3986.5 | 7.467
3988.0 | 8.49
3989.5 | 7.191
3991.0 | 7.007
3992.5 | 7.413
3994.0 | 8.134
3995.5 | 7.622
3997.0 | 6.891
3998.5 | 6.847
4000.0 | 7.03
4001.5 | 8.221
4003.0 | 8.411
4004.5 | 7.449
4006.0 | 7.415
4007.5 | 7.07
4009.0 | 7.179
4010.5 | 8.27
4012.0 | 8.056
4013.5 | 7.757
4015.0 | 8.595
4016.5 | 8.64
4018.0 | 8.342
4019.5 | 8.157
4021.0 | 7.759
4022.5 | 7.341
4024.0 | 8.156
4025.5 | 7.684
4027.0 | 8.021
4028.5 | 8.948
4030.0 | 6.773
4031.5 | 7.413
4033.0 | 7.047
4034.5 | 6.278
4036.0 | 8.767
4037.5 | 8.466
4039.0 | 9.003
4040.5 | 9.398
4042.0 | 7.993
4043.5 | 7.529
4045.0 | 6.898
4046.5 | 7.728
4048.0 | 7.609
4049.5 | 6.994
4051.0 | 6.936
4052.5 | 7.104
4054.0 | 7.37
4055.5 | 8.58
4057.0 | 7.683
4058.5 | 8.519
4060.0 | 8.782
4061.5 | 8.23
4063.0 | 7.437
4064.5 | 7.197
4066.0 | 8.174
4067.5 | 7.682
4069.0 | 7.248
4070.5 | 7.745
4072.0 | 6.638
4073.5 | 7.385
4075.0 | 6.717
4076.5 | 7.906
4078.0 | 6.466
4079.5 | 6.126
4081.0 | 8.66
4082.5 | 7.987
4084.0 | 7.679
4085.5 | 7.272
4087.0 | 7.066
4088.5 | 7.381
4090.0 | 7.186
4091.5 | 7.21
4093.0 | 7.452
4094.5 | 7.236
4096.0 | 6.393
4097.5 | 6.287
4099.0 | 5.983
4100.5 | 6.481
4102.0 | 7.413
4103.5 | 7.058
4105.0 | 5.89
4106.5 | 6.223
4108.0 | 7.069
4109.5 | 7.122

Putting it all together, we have 1.31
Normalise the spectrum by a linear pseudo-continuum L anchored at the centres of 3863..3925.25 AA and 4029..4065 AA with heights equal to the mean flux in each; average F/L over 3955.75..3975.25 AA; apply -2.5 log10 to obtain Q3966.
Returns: 0.36 mag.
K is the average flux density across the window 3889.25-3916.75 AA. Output 6.54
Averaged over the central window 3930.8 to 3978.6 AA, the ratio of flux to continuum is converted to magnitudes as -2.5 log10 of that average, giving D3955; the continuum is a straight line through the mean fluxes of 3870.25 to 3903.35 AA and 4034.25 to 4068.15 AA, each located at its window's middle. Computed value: 0.15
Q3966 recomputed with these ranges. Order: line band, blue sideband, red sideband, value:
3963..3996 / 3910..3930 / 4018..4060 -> 0.228 mag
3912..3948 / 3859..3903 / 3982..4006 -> 0.039 mag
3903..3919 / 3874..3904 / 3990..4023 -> -0.169 mag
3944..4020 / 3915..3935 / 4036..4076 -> 0.021 mag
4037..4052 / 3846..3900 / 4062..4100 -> -0.117 mag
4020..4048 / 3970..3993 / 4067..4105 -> -0.163 mag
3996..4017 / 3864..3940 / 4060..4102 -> -0.135 mag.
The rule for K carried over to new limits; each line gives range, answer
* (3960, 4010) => 6.35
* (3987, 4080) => 7.68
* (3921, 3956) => 6.34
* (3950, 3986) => 5.75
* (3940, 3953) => 7.18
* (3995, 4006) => 7.49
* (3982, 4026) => 7.62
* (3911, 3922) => 6.73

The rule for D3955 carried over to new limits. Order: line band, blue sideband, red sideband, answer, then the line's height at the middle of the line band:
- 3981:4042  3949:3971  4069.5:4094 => -0.21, 6.32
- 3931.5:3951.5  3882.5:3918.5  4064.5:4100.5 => 0.05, 6.43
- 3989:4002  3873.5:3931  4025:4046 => 0.00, 7.35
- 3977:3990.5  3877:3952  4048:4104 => -0.05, 6.66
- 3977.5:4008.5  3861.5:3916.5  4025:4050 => 0.01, 7.35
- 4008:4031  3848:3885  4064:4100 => -0.14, 6.97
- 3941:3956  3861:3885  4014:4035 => 0.00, 7.12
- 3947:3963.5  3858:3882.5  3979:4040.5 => 0.08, 7.18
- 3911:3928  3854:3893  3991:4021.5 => -0.02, 6.62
